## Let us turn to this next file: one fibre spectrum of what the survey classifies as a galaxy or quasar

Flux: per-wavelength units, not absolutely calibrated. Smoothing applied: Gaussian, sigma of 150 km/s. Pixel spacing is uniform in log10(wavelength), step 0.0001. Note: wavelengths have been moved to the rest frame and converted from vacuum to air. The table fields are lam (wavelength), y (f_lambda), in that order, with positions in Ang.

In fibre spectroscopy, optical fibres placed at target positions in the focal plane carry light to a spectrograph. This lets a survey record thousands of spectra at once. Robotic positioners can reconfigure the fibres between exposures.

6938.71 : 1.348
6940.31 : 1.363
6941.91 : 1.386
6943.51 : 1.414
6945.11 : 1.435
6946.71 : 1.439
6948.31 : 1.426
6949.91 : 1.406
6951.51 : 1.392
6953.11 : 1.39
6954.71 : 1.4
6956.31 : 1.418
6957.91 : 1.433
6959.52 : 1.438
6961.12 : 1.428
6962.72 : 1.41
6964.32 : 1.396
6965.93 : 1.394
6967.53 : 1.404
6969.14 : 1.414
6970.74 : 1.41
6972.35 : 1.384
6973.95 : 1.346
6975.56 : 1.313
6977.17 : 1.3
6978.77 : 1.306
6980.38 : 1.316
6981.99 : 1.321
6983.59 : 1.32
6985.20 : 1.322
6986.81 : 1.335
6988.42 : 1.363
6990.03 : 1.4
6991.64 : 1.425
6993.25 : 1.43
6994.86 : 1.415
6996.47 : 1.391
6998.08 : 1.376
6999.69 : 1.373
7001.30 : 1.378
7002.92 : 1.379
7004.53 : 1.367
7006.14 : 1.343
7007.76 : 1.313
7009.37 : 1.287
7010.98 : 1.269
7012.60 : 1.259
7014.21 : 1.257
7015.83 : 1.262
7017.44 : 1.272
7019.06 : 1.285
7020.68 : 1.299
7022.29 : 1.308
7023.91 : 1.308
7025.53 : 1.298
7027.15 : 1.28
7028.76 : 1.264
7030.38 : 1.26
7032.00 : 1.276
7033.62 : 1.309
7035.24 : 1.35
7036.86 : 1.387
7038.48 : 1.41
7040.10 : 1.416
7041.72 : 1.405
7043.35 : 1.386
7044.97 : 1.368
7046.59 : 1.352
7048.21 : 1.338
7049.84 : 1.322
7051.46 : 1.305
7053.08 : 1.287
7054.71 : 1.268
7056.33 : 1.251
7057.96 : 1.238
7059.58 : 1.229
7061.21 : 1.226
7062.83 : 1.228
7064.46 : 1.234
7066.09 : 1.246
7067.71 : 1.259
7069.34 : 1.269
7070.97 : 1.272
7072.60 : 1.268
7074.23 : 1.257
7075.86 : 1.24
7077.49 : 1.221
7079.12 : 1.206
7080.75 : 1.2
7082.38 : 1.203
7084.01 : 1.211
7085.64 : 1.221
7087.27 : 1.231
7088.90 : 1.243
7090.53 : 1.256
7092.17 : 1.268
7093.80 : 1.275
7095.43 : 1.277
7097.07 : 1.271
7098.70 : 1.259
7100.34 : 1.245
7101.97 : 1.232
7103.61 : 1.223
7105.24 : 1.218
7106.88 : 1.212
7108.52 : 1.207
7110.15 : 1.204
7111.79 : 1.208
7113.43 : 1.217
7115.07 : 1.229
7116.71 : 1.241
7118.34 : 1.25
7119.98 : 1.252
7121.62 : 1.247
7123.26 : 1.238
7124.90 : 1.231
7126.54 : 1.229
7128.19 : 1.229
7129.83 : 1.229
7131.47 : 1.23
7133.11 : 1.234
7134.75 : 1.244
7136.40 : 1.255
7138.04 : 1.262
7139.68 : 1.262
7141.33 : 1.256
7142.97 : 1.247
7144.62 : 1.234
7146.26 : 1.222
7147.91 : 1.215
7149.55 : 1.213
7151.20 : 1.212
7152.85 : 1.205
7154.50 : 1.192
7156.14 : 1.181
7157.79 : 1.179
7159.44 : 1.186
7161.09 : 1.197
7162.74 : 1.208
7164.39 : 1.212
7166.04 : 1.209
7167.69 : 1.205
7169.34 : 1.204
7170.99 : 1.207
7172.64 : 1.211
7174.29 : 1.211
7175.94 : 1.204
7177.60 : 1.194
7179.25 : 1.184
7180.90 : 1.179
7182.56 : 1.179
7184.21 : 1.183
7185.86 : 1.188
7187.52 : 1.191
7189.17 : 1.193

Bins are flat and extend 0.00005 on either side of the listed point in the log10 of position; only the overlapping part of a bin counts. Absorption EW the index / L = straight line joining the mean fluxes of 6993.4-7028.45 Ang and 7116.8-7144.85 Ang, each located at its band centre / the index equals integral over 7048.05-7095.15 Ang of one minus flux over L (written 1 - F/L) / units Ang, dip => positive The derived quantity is 1.2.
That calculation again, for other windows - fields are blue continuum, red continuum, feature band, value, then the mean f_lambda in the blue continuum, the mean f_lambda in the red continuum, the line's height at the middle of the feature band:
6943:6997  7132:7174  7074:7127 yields 1.4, 1.39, 1.22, 1.27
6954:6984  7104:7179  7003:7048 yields 0.2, 1.38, 1.22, 1.33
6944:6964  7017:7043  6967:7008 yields 0.3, 1.42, 1.32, 1.38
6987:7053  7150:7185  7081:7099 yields 0.4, 1.34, 1.2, 1.27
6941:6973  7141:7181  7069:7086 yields 0.8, 1.41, 1.21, 1.29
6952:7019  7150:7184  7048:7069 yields 0.5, 1.36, 1.2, 1.29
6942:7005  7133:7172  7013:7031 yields 0.8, 1.38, 1.22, 1.34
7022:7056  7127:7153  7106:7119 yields 0.4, 1.33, 1.23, 1.26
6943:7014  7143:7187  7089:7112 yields 0.4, 1.37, 1.2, 1.26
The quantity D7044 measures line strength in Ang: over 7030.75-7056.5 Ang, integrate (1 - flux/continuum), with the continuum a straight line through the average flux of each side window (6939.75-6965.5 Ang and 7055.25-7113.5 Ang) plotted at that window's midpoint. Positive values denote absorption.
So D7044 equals -1.0 Ang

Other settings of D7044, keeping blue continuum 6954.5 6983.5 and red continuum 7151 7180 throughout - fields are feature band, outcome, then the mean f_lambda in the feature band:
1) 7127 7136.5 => 0.0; 1.23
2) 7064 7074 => 0.2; 1.26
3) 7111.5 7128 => 0.1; 1.23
